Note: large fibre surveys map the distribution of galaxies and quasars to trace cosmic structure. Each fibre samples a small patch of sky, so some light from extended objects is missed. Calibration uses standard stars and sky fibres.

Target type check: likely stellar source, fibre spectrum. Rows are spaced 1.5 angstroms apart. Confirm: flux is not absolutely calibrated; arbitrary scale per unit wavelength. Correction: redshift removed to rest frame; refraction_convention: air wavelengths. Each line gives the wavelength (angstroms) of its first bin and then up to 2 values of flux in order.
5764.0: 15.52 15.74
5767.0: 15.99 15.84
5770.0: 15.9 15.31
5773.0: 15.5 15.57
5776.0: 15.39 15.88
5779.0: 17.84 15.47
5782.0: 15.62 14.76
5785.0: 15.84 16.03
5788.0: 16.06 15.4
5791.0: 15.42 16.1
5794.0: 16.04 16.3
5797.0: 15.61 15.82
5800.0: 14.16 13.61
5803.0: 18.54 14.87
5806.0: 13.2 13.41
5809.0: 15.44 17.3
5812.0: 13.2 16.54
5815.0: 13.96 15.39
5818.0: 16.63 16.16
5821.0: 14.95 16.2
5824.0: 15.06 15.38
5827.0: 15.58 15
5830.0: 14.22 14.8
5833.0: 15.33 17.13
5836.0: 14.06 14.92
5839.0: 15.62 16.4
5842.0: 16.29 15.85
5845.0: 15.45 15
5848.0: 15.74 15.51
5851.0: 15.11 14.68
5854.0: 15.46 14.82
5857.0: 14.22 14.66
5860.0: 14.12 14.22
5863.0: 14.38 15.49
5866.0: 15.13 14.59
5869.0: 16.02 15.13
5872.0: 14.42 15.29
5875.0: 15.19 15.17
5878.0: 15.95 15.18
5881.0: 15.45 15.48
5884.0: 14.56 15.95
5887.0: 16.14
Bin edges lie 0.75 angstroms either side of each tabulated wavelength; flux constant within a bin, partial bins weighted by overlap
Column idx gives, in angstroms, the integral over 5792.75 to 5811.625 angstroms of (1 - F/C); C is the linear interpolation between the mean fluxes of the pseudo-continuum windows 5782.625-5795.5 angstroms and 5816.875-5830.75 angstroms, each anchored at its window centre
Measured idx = 0.4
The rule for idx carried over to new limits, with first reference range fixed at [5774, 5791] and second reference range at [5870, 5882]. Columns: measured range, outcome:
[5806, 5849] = 0.5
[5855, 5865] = 0.5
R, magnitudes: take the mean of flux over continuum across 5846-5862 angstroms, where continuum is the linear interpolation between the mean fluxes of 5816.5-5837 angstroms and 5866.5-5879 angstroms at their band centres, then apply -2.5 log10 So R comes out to 0.030 mag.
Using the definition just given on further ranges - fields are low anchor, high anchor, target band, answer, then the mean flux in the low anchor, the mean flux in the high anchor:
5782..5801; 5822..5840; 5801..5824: 0.01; 15.6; 15.3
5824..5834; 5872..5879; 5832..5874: 0.00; 15.1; 15.3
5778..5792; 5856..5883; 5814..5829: 0.00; 15.8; 15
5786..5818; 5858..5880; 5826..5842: -0.01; 15.4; 15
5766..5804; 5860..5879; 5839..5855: -0.02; 15.8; 15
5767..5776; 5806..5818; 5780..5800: -0.02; 15.6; 15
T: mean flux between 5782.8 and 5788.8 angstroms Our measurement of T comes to 15.7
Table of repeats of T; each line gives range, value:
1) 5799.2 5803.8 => 15.4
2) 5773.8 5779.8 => 16.2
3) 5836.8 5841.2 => 15.6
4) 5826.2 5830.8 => 14.9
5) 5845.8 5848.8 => 15.4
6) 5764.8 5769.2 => 15.9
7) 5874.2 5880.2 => 15.4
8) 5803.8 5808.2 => 13.8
